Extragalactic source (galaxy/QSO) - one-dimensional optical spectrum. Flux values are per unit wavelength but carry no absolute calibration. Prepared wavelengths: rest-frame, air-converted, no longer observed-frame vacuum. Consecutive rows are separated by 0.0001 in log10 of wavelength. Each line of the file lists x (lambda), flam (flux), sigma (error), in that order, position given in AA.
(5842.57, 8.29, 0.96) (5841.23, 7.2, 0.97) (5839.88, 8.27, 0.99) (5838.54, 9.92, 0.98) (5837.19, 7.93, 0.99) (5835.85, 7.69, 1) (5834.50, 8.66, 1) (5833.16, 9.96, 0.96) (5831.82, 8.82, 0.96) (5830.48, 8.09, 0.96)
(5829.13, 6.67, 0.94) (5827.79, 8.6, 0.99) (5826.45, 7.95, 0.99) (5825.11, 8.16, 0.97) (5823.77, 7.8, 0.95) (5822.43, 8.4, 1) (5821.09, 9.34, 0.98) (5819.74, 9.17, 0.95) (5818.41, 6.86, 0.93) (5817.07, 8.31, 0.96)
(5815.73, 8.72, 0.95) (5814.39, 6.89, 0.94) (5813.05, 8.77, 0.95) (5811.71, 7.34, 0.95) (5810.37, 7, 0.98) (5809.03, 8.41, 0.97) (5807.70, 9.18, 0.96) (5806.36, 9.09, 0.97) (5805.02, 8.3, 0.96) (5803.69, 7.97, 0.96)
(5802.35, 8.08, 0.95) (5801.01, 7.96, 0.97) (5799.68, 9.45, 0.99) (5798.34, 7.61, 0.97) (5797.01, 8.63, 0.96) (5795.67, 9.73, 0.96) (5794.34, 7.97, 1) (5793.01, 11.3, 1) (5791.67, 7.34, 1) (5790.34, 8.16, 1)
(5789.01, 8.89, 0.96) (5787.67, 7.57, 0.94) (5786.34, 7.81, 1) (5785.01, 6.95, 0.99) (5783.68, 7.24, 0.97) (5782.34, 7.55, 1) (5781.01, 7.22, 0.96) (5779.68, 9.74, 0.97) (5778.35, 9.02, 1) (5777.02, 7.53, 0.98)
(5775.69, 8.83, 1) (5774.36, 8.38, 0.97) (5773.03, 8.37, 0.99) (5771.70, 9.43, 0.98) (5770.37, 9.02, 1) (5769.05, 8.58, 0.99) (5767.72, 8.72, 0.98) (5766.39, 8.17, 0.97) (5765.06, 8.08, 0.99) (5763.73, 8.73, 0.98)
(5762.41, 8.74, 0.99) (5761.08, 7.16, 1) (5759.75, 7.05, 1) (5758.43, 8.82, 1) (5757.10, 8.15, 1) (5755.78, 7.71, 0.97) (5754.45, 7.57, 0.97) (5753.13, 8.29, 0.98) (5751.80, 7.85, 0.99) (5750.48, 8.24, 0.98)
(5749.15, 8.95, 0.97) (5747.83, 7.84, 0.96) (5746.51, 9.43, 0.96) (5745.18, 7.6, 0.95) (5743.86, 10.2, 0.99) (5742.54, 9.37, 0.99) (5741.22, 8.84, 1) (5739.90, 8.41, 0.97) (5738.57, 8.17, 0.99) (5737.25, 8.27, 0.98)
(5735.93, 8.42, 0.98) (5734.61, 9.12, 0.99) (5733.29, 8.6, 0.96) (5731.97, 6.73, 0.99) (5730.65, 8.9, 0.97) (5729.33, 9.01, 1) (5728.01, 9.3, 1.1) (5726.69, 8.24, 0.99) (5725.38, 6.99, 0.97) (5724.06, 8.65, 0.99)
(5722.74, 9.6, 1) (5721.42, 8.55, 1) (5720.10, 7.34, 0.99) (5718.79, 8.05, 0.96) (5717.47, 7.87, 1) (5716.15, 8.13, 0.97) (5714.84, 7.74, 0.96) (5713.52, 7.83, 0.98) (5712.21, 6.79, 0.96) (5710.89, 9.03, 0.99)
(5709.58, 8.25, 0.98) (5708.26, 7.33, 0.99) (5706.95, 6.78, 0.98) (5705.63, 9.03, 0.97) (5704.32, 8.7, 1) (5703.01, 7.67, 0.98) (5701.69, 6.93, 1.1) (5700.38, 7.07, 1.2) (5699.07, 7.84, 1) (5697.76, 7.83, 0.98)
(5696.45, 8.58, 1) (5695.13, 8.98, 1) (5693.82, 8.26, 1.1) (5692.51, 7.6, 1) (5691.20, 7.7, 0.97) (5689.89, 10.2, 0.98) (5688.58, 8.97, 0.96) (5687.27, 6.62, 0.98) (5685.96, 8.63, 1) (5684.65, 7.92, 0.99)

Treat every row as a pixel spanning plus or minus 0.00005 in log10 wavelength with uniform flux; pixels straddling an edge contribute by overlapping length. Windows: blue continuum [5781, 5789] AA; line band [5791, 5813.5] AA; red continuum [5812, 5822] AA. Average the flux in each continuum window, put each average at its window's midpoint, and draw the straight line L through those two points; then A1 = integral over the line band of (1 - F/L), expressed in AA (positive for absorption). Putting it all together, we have -1.6 AA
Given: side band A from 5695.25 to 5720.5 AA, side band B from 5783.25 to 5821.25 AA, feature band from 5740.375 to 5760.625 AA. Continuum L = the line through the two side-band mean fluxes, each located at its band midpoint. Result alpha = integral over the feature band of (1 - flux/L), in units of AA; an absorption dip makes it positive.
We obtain -0.8 AA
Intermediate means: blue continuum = 7.86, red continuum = 8.27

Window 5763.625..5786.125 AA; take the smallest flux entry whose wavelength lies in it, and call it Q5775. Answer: 6.95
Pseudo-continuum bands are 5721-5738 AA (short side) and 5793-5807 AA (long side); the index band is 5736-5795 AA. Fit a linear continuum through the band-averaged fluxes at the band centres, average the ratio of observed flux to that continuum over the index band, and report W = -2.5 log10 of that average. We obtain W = 0.027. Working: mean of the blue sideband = 8.49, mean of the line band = 8.35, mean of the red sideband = 8.62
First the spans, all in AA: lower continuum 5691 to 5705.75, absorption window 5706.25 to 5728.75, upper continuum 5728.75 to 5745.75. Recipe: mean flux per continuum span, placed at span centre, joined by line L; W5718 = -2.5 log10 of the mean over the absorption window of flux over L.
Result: 0.03 mag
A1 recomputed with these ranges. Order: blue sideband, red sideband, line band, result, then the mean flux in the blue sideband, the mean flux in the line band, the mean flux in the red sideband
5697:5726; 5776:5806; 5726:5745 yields -1.48 AA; 7.91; 8.66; 8.29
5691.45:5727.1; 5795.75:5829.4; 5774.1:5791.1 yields 0.21 AA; 7.98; 8.06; 8.23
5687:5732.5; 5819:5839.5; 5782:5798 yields 0.17 AA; 8.1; 8.26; 8.47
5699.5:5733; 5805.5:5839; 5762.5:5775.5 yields -0.74 AA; 8.03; 8.63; 8.3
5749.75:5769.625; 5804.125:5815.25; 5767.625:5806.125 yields -1.27 AA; 8.12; 8.39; 8.13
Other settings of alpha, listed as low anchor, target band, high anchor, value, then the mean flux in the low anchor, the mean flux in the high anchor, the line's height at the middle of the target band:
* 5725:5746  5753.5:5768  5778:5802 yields 0.6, 8.54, 8.33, 8.44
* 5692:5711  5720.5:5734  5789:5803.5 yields -0.5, 7.97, 8.61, 8.14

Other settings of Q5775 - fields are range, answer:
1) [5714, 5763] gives 6.73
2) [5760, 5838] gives 6.67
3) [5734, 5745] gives 8.17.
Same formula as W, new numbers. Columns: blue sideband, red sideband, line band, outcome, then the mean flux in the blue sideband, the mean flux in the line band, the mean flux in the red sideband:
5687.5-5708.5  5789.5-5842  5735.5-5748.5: -0.062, 8.08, 8.66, 8.35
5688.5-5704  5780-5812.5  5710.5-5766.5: -0.017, 8.12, 8.29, 8.22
